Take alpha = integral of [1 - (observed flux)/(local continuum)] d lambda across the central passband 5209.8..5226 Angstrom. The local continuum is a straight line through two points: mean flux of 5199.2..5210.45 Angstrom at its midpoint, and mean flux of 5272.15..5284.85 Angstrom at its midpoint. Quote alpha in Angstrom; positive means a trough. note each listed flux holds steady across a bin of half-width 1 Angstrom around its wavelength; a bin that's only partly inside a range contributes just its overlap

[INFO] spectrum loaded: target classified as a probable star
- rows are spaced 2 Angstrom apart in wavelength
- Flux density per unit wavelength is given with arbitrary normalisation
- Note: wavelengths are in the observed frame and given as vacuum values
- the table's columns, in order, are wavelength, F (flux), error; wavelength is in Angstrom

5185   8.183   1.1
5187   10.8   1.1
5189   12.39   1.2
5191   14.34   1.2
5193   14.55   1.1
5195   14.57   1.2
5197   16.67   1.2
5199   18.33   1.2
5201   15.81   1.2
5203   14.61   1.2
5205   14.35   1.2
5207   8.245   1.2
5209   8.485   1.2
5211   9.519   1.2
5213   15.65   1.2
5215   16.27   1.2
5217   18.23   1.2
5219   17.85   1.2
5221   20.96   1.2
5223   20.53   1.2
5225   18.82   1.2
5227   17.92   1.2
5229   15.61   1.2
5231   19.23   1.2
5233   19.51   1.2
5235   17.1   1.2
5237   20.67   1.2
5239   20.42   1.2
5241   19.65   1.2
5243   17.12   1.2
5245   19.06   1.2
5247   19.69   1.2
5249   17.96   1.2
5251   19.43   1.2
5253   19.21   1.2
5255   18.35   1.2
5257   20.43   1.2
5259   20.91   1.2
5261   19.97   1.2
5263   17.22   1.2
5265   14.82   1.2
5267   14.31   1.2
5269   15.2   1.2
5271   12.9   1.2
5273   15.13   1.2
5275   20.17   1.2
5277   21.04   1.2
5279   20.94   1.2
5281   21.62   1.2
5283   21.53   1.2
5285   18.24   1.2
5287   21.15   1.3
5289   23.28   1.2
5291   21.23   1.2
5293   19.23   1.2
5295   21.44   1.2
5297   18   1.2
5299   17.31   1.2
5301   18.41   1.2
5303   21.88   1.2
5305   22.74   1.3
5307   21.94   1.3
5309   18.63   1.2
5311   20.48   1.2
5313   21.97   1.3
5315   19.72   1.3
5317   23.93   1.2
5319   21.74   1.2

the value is -3.6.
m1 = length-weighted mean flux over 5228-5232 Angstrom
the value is 17.4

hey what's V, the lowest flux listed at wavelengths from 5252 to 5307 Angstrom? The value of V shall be 12.9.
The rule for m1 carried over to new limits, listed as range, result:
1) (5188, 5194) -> 13.8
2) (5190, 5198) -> 15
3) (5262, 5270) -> 15.4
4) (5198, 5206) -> 15.8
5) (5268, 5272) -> 14.1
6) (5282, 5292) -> 21.1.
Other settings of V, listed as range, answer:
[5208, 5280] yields 8.485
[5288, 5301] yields 17.31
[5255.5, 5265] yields 14.82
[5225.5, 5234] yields 15.61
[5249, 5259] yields 17.96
